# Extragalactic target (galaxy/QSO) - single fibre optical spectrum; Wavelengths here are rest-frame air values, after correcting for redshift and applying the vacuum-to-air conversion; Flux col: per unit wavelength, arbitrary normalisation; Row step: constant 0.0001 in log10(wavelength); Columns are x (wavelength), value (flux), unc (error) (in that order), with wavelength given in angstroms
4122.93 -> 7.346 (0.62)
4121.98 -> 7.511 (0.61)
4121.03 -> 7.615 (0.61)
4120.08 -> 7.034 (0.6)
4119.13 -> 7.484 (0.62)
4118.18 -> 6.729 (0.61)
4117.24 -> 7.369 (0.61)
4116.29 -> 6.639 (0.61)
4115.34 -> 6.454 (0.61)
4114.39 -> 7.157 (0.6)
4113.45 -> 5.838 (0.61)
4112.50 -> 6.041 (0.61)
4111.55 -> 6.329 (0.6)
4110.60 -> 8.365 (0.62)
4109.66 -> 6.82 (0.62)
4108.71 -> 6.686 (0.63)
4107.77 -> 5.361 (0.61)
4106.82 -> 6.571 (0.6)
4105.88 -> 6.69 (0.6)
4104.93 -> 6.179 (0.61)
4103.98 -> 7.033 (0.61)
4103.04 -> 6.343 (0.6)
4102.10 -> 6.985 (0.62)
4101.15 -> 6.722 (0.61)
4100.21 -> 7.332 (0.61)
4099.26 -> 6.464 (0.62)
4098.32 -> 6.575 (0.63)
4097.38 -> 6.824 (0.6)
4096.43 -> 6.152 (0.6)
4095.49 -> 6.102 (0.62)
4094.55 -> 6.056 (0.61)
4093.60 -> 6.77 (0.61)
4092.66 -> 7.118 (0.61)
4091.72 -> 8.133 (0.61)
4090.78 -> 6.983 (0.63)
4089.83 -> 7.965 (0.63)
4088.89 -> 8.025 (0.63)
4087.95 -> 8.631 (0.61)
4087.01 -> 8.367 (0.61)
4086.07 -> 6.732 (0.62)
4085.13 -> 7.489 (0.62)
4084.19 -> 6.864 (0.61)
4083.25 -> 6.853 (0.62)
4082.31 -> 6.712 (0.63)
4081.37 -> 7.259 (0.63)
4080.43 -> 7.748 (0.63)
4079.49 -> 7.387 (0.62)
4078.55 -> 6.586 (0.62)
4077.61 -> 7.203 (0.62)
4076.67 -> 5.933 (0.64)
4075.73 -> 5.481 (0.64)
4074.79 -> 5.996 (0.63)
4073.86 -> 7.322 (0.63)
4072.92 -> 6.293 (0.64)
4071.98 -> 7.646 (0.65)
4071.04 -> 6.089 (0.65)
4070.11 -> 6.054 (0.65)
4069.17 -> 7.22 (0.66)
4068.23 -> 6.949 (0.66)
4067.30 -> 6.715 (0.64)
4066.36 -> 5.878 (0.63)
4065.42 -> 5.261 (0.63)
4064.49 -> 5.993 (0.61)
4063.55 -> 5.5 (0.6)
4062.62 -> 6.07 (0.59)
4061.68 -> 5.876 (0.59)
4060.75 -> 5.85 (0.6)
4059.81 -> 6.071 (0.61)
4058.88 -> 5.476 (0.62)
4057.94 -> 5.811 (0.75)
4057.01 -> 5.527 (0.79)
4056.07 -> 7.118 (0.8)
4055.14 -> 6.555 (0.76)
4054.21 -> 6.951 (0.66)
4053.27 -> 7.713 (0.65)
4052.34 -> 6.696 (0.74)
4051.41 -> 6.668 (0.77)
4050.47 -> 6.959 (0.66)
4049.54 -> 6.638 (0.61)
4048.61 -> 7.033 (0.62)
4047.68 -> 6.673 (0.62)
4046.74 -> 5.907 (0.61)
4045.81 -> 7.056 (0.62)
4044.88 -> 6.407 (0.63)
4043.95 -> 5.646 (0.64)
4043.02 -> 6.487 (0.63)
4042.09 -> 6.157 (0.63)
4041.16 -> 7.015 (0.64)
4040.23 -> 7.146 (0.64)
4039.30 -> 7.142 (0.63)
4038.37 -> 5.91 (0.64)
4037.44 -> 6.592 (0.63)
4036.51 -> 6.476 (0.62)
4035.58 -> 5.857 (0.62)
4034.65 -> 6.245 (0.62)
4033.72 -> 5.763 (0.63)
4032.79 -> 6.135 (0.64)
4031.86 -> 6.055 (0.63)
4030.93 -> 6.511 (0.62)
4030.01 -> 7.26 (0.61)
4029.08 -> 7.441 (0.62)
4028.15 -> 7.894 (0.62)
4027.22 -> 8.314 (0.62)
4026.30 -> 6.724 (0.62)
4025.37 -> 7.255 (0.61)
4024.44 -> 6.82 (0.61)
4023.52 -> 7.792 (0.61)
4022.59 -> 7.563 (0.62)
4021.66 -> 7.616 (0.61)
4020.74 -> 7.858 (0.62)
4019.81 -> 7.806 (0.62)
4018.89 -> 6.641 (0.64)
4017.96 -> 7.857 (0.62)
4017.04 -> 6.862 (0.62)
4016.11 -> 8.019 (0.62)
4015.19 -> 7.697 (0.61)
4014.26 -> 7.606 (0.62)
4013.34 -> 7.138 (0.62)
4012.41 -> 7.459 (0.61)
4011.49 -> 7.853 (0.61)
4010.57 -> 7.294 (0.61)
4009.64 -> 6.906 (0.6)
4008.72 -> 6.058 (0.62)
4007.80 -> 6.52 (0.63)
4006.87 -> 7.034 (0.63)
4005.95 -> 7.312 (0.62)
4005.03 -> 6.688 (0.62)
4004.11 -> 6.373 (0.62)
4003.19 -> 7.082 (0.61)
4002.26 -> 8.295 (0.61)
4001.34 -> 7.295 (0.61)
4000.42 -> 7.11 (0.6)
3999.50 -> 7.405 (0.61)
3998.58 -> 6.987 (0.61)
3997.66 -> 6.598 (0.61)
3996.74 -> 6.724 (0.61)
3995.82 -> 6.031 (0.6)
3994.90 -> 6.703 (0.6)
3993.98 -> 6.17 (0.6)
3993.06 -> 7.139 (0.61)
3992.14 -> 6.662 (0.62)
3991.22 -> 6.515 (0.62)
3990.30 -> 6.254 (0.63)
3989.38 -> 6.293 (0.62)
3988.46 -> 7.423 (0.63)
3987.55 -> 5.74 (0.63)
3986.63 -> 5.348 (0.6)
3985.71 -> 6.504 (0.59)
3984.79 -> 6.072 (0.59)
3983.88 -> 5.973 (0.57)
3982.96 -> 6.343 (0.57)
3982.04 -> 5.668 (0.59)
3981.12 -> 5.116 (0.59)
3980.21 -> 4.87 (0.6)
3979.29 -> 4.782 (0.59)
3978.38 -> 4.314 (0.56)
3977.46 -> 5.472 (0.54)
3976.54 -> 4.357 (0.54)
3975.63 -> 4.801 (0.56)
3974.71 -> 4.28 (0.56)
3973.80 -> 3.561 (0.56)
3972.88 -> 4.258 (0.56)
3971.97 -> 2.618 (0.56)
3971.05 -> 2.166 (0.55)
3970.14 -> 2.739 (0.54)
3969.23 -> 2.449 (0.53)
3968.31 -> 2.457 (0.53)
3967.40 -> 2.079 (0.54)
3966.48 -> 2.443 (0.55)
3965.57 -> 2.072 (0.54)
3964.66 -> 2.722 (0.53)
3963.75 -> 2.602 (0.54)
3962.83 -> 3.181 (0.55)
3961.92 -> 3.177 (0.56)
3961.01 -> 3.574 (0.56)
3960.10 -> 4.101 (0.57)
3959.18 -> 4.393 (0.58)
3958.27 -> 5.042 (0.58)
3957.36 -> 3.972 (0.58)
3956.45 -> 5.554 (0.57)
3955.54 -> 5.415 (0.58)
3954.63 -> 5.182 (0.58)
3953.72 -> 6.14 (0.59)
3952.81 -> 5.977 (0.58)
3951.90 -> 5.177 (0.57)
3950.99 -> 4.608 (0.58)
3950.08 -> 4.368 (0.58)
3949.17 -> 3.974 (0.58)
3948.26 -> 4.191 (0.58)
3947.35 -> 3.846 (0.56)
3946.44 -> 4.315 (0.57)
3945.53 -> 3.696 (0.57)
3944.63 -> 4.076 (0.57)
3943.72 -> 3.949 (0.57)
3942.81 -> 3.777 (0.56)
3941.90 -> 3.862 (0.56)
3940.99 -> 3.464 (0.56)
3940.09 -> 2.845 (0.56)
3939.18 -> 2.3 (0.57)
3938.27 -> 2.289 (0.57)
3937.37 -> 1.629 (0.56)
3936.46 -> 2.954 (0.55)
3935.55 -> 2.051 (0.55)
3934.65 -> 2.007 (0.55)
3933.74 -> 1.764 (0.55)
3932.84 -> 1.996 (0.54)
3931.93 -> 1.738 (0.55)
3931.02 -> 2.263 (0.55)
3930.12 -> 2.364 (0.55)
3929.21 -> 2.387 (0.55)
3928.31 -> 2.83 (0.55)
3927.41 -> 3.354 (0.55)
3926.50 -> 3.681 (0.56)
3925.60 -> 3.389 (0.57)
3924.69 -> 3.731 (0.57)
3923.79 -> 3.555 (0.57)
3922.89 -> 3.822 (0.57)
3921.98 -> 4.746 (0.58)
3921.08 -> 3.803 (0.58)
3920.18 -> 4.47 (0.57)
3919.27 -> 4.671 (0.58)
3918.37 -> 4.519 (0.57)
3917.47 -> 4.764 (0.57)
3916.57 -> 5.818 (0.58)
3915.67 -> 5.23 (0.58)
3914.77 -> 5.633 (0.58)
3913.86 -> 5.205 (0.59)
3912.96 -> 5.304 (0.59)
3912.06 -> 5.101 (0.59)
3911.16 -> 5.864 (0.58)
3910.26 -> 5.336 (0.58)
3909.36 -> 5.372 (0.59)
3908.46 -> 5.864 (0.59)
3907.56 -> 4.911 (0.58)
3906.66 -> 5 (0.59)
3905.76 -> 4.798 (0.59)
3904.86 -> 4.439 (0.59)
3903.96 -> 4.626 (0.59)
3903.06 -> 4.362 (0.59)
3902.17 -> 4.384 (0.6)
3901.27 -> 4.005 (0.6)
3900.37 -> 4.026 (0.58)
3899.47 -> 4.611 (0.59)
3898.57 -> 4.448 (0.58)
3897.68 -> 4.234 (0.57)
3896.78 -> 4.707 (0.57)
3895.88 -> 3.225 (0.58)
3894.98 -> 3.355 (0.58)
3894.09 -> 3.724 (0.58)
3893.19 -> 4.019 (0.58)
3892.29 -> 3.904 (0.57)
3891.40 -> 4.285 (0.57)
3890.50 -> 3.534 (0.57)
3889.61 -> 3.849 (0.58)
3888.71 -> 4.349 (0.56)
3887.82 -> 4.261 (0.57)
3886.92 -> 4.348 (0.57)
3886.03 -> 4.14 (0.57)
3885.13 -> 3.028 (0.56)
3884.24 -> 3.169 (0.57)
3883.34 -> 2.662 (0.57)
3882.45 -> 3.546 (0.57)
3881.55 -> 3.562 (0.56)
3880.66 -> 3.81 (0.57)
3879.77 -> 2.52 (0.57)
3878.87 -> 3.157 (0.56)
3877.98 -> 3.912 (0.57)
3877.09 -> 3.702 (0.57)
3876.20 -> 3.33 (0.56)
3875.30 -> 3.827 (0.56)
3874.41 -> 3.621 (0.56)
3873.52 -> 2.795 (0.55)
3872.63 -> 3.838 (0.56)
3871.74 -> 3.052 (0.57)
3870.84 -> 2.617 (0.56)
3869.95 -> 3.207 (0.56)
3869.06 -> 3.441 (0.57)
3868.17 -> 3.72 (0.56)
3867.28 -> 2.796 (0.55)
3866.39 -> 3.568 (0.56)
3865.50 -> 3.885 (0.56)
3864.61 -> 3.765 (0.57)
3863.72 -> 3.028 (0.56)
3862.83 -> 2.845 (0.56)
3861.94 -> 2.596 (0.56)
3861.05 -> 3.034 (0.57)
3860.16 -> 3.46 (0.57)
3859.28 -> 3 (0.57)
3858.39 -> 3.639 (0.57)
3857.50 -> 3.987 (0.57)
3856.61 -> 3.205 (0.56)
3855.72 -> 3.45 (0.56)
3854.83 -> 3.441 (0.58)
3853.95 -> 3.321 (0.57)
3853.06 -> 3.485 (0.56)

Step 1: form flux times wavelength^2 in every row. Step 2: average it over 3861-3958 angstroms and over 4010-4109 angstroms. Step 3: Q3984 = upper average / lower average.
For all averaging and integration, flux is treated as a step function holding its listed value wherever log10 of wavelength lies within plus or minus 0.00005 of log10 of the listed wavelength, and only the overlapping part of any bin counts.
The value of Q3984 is 1.89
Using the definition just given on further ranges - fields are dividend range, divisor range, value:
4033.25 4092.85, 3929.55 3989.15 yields 1.78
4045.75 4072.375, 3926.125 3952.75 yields 2.12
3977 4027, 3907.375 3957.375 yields 1.74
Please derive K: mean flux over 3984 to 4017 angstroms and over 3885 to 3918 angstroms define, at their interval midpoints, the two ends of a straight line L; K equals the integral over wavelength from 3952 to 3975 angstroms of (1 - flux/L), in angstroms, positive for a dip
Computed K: 8.70 angstroms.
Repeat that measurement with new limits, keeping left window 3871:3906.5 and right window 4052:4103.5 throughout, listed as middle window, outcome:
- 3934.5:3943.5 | 3.6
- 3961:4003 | 1.9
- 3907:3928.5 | -2.0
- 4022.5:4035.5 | -2.1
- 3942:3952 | 1.2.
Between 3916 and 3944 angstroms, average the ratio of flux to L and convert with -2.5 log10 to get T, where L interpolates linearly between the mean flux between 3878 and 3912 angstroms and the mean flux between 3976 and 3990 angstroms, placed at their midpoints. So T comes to 0.401 mag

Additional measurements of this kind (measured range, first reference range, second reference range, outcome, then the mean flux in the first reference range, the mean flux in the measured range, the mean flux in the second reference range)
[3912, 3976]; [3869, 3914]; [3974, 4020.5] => 0.37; 4.05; 3.69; 6.5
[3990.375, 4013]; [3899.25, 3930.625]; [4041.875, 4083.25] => -0.22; 4.45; 6.91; 6.47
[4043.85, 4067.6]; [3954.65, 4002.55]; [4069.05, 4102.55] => 0.01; 4.99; 6.32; 6.94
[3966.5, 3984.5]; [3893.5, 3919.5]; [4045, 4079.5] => 0.32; 4.74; 4.1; 6.42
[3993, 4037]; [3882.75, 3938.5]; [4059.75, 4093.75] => -0.23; 3.94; 7.05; 6.8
